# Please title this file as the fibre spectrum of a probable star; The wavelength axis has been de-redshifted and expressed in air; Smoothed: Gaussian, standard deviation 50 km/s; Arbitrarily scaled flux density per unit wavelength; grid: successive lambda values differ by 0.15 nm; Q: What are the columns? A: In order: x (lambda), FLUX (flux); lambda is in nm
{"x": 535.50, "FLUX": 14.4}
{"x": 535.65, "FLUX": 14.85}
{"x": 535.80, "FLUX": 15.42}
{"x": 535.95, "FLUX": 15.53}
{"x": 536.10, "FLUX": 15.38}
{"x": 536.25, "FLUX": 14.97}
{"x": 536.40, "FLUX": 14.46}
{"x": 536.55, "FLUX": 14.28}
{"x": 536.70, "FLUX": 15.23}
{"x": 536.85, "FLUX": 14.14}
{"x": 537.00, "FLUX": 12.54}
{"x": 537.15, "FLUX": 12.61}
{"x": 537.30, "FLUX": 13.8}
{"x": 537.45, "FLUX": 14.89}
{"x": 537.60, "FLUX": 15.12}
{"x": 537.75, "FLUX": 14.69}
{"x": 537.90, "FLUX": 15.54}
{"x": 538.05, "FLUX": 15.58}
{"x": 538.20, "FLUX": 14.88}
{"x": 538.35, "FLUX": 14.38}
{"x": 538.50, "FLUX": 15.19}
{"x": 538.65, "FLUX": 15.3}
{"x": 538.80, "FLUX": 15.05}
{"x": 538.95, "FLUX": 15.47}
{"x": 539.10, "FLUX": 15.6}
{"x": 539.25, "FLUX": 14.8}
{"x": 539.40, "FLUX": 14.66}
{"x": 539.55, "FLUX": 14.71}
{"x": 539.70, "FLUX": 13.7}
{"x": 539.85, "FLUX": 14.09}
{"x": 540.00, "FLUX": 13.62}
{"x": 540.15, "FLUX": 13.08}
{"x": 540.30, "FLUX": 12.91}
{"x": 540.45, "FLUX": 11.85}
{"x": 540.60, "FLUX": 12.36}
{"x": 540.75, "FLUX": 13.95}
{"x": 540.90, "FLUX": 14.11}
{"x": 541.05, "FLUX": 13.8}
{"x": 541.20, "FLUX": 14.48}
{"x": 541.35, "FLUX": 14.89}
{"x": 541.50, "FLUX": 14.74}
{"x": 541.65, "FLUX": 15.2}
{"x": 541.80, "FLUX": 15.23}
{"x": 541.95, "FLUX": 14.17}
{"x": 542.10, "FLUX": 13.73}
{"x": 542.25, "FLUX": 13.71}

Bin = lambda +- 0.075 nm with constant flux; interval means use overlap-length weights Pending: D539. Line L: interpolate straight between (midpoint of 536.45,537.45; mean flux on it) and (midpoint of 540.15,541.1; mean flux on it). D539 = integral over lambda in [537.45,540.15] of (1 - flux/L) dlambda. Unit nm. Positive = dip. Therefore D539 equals -0.26 nm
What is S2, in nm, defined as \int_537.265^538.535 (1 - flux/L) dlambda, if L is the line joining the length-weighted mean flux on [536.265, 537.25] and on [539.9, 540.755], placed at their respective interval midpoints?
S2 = -0.12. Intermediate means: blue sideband 13.9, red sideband 12.9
